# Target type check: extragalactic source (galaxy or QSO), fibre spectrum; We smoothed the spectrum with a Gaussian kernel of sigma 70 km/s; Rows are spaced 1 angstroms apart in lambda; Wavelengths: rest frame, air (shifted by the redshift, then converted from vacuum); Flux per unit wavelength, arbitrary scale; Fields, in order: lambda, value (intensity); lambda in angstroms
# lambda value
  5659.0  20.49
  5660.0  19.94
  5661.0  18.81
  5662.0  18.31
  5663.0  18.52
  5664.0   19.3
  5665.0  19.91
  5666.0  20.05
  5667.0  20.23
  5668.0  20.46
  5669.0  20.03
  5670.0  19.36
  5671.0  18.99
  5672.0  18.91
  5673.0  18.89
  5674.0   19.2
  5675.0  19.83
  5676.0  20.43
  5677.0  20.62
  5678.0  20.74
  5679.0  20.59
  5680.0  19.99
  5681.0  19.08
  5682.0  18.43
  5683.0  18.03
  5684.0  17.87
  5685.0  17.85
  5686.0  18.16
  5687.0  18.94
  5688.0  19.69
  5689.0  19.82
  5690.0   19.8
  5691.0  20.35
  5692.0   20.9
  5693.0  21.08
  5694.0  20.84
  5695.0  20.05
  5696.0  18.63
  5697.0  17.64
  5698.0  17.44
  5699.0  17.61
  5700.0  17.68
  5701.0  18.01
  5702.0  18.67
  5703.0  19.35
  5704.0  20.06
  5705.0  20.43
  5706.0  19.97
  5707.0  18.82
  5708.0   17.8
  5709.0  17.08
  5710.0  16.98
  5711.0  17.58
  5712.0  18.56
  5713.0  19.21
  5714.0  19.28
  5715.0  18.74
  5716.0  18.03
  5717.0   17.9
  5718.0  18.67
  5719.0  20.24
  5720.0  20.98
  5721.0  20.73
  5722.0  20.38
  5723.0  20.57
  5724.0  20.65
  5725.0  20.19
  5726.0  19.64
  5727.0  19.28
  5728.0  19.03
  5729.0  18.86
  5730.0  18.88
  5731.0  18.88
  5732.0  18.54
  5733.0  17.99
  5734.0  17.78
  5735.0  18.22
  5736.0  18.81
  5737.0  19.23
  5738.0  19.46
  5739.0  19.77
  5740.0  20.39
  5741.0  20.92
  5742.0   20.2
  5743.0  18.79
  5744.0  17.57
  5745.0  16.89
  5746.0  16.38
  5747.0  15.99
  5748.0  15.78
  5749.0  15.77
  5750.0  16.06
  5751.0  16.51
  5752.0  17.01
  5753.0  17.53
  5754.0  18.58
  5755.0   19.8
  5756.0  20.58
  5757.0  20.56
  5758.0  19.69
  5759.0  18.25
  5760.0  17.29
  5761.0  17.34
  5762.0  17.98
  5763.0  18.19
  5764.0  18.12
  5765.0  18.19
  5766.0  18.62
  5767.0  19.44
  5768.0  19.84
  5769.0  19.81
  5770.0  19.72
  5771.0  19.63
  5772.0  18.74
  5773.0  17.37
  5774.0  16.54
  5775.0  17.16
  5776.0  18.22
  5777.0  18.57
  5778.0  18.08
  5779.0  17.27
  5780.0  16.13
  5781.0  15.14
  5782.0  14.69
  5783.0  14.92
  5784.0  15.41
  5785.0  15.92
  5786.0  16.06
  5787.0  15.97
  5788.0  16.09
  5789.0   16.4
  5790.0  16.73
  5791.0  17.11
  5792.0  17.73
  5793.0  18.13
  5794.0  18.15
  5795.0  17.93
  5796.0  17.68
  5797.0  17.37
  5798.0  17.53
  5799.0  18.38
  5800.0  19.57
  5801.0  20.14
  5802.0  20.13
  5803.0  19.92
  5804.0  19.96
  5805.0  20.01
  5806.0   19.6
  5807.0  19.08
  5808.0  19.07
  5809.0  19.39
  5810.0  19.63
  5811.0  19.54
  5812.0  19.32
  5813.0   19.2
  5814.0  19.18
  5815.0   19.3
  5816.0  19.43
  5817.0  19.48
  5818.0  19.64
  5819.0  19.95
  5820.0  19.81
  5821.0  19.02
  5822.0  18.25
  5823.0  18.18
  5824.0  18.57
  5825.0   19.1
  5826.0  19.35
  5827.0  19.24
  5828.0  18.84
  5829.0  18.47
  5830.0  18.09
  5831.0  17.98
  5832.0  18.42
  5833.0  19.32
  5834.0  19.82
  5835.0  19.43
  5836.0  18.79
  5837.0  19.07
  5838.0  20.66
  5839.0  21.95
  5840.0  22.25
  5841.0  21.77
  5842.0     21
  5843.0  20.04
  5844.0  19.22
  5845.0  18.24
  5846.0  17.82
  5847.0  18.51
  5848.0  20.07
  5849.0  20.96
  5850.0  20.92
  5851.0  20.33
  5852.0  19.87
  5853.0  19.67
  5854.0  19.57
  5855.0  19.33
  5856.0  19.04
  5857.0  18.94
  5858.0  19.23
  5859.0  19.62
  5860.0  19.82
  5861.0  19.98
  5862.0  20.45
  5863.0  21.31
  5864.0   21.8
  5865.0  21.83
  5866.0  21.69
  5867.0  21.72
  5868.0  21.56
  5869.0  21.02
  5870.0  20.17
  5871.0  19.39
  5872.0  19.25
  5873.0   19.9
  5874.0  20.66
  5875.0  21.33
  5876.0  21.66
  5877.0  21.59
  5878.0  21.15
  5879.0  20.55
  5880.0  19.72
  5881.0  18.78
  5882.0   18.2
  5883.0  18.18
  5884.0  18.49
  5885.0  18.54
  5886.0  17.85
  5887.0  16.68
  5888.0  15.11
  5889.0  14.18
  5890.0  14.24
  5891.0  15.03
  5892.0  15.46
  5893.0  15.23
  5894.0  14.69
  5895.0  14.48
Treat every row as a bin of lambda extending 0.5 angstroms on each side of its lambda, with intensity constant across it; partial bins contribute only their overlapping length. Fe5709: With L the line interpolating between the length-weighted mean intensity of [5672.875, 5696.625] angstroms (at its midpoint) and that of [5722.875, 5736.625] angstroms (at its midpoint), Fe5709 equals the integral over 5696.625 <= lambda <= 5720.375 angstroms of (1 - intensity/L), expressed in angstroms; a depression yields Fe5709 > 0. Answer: 0.9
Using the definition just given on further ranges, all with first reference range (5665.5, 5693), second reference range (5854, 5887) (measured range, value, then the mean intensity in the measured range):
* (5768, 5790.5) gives 3.1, 17.1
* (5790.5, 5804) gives 0.9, 18.5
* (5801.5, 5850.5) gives 1.1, 19.5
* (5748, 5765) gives 1.5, 18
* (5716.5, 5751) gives 1.6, 18.8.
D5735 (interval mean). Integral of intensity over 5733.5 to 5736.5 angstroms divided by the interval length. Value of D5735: 18.3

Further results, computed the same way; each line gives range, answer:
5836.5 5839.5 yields 20.6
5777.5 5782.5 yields 16.3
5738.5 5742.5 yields 20.3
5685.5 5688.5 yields 18.9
